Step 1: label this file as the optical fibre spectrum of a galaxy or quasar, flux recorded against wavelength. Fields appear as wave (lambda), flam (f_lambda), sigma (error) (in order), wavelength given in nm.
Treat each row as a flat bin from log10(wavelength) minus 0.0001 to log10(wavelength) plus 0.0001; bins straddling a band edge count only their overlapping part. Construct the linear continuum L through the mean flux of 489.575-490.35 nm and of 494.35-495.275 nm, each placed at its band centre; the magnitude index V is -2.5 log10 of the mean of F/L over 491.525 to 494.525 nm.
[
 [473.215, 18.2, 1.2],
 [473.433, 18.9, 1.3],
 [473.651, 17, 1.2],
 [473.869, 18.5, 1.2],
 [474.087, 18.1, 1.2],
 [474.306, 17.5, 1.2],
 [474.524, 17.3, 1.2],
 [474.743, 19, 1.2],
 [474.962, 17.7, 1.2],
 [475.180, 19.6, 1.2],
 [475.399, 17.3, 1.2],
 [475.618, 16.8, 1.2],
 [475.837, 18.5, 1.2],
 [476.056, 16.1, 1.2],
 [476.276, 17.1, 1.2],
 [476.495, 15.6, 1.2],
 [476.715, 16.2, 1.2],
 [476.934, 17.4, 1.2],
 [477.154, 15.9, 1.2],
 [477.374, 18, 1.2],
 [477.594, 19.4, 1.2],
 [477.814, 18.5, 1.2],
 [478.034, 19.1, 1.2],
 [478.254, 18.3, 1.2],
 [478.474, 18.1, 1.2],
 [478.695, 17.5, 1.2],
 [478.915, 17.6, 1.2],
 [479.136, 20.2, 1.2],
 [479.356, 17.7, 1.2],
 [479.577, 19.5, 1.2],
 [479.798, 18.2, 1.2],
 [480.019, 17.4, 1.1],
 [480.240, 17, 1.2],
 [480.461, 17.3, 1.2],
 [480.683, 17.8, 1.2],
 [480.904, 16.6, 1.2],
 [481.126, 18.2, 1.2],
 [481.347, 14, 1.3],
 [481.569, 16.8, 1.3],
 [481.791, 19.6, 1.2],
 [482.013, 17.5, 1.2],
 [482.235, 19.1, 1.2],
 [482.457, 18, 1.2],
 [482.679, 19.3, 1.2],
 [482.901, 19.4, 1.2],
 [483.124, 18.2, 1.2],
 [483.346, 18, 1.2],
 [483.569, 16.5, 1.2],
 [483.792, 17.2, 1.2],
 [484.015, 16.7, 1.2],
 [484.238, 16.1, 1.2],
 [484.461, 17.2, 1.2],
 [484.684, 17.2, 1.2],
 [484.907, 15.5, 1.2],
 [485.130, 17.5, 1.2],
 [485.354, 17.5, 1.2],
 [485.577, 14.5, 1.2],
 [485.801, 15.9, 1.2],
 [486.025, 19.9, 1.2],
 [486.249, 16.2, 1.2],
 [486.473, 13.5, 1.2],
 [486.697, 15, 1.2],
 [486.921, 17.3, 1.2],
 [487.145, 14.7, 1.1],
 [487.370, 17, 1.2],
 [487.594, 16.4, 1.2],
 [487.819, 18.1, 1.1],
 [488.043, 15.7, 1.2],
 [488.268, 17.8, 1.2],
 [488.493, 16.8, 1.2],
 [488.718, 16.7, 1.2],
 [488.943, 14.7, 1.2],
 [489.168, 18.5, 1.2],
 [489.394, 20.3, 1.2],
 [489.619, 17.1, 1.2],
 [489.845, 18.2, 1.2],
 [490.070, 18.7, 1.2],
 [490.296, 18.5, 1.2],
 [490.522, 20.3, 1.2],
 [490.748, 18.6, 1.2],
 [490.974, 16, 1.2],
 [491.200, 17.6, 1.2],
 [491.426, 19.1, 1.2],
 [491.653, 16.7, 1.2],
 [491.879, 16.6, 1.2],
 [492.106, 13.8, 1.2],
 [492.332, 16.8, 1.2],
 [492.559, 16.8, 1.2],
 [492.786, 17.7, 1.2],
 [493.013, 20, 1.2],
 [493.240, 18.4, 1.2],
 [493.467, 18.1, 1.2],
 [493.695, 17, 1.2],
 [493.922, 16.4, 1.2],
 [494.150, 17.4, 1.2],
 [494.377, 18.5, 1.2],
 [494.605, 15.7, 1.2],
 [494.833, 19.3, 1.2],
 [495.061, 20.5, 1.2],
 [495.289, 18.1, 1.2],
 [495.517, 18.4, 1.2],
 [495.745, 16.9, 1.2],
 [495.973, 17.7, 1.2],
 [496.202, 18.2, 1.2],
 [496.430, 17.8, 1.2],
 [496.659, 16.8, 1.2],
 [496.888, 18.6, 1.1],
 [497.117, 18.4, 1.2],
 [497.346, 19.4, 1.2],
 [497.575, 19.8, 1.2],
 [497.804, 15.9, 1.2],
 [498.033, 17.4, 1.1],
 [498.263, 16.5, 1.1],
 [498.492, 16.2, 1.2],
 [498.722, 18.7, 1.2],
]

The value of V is 0.07 mag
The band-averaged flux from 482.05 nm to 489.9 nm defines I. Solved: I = 17.1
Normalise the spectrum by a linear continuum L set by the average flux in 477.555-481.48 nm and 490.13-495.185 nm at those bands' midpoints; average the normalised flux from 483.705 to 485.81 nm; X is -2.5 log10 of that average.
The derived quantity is 0.080 mag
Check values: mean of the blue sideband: 17.9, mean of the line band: 16.6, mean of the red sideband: 17.7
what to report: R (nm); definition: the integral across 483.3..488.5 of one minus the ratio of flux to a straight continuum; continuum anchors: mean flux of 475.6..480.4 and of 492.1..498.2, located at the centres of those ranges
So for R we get 0.36 nm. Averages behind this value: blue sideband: 17.7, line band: 16.6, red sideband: 17.8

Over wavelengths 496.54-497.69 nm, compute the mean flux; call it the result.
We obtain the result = 18.6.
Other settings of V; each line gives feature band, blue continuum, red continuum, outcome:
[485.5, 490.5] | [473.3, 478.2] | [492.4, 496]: 0.06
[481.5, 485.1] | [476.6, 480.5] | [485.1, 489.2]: -0.03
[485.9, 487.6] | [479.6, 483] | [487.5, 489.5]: 0.07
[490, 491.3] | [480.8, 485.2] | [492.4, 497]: -0.03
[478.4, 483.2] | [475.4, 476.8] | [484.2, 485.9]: -0.09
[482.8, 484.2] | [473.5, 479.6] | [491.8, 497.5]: 0.01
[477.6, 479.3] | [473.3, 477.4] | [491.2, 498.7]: -0.06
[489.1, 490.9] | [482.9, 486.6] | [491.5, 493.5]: -0.10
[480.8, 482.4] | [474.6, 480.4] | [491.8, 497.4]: 0.02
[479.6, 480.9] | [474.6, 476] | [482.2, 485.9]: 0.00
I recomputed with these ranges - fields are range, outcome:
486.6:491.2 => 17.3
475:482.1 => 17.7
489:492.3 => 17.8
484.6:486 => 16.6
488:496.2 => 17.7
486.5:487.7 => 15.9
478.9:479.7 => 18.9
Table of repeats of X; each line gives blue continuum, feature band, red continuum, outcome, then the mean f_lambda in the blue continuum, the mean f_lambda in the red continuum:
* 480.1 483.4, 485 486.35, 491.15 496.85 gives 0.05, 17.8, 17.6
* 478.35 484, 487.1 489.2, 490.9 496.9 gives 0.07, 17.8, 17.6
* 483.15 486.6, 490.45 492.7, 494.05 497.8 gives 0.02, 16.7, 18.2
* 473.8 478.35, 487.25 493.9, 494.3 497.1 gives 0.03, 17.7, 18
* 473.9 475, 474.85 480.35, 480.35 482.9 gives 0.00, 18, 17.7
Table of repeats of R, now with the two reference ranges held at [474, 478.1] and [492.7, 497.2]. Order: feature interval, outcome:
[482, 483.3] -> -0.07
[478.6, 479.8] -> -0.05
